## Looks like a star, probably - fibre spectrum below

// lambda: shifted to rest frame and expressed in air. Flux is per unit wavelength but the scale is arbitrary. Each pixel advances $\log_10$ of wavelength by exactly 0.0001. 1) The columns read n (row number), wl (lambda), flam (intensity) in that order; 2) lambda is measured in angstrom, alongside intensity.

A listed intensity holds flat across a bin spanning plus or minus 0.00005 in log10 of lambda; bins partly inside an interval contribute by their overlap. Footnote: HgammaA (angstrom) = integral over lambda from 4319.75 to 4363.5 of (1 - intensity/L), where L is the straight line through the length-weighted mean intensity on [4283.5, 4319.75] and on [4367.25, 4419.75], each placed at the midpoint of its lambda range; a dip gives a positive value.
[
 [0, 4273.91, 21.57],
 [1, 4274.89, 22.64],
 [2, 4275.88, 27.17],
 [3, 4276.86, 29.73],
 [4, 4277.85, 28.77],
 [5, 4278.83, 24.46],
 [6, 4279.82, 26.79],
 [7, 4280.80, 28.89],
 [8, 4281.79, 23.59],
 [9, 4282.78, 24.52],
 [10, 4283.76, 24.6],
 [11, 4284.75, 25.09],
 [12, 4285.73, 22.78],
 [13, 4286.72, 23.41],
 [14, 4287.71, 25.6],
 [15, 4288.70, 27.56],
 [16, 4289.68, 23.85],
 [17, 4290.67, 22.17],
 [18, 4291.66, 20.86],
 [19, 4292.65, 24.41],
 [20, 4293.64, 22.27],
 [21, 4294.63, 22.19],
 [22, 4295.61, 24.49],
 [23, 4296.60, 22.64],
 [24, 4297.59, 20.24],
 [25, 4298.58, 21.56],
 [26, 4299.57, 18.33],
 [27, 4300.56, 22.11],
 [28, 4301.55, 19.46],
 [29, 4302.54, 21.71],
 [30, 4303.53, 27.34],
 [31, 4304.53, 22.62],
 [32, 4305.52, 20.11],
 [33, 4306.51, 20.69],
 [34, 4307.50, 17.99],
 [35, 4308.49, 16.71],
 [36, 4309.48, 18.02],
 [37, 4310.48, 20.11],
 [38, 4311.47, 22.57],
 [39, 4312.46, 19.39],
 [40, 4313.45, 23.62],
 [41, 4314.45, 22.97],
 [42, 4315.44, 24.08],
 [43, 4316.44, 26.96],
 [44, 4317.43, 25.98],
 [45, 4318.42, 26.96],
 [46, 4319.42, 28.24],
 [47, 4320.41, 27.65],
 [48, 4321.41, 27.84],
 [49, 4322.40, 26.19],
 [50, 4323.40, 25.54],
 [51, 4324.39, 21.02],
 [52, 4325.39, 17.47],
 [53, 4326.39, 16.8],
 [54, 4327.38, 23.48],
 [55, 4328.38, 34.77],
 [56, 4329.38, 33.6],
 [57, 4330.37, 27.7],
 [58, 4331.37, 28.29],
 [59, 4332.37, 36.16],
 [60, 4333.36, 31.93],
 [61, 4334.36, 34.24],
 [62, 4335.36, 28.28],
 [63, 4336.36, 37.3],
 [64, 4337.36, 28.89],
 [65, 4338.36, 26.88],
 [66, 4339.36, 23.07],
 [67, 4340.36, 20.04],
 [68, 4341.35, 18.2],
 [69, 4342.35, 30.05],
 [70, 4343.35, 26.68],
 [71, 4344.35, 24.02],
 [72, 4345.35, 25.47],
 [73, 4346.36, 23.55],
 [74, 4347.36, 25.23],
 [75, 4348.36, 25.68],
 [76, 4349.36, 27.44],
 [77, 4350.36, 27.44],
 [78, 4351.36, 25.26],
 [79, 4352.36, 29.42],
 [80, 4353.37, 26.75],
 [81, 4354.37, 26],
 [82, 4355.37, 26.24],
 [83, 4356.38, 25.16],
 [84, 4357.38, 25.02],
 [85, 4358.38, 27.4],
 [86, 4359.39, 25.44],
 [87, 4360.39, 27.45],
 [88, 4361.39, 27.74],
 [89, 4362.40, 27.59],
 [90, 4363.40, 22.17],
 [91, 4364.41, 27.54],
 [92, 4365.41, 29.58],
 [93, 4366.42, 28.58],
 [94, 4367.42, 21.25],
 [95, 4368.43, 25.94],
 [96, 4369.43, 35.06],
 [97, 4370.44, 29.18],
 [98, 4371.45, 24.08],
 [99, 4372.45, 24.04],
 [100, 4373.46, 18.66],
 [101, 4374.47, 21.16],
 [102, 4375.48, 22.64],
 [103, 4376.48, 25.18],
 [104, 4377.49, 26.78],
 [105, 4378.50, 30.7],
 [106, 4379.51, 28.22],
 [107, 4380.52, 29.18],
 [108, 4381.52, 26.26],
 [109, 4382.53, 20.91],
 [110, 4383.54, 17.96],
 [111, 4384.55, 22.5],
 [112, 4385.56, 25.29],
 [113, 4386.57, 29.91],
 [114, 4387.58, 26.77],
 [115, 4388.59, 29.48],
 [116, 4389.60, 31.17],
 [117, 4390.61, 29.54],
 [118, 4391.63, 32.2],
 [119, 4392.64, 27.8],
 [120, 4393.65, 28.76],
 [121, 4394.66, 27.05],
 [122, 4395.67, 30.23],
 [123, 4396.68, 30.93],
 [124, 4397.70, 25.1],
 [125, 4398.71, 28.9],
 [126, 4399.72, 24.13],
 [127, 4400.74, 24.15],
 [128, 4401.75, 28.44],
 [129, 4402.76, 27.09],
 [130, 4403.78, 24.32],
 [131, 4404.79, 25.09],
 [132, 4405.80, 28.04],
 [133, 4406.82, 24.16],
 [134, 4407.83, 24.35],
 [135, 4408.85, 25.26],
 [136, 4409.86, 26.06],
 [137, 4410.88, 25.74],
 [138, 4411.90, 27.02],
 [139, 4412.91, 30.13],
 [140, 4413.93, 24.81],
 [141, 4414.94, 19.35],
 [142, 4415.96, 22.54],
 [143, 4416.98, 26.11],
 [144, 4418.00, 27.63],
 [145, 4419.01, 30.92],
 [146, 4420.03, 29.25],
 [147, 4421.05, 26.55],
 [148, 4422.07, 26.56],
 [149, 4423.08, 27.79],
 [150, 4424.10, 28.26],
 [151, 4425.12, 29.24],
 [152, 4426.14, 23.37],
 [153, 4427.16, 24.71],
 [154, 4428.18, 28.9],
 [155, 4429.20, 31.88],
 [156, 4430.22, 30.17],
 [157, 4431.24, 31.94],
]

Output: -4.41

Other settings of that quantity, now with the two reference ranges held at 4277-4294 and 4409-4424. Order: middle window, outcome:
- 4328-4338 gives -2.6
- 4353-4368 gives -0.3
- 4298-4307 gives 1.3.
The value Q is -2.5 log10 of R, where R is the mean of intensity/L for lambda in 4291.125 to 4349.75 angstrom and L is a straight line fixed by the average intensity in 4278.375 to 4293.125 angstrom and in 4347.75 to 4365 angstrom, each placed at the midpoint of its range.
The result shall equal 0.04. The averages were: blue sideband 24.6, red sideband 26.5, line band 24.5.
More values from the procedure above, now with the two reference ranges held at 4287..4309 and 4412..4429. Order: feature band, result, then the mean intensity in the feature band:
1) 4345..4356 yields -0.09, 26.2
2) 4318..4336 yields -0.19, 27.6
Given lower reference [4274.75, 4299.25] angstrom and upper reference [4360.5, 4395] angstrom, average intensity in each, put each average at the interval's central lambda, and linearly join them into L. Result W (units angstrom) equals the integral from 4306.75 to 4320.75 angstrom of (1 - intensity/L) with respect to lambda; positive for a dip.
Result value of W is 1.2 angstrom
